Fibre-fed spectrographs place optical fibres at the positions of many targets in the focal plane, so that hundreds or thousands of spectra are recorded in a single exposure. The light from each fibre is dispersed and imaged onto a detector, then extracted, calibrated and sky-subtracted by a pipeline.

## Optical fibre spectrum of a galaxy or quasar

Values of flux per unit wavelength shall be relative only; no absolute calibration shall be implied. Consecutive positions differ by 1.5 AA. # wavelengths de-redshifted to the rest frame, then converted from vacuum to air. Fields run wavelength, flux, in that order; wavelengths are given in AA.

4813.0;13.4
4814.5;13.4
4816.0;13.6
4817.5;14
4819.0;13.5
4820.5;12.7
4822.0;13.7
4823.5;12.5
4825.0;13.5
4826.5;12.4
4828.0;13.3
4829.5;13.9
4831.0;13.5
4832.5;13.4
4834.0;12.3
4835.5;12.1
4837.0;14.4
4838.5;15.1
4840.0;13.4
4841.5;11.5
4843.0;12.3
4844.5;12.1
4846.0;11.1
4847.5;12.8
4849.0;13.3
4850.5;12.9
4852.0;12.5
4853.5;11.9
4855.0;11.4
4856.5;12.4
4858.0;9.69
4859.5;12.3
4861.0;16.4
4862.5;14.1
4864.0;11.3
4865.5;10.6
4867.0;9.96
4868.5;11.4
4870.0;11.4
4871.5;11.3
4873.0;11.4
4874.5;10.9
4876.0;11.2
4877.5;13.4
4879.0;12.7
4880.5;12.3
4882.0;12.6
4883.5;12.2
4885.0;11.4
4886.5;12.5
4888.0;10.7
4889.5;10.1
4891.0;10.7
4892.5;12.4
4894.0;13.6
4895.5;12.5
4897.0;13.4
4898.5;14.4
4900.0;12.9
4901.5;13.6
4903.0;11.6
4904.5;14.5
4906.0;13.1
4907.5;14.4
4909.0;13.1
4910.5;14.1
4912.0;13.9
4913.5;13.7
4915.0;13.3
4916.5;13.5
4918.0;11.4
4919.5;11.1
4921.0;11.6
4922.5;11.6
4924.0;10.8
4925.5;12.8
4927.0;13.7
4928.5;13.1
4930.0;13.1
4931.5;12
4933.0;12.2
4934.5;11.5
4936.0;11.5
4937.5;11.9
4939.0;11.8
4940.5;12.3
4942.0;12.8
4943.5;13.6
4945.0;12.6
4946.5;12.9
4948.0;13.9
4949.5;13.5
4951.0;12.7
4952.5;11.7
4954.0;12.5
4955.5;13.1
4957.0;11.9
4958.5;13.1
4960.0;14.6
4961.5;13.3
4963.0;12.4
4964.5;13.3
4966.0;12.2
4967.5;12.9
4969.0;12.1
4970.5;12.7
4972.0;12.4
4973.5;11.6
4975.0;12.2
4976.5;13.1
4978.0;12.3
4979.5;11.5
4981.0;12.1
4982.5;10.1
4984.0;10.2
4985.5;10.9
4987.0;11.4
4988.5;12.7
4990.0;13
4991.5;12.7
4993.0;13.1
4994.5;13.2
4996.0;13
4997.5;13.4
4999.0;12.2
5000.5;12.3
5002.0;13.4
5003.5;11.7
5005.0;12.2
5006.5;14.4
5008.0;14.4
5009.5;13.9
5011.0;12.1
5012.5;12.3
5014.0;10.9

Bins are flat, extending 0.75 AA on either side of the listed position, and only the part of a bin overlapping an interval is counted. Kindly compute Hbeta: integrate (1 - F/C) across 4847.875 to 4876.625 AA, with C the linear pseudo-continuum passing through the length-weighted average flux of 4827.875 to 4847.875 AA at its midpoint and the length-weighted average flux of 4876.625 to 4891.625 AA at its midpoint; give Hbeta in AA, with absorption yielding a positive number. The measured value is 1.0 AA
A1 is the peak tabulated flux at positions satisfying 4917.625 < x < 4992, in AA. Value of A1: 14.6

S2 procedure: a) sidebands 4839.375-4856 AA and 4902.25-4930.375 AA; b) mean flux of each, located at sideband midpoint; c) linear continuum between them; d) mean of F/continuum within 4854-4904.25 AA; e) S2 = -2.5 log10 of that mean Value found 0.04 mag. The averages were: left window 12.3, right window 12.9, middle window 12.1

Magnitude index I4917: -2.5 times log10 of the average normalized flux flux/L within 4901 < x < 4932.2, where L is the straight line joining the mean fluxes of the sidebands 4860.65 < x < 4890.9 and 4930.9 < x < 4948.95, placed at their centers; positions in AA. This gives -0.06 mag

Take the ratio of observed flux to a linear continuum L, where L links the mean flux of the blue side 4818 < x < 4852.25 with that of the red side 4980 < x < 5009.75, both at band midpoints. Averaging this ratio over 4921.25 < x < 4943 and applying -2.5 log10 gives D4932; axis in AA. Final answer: 0.040 mag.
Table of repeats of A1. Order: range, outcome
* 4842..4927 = 16.4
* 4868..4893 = 13.4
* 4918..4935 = 13.7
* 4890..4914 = 14.5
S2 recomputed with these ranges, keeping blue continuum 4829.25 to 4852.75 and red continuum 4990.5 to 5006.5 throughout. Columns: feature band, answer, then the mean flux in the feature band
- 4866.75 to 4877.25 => 0.15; 11.2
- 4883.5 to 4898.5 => 0.07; 12.1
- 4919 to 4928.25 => 0.07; 12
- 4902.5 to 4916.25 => -0.06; 13.6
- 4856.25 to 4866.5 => 0.05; 12.3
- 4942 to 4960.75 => -0.01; 13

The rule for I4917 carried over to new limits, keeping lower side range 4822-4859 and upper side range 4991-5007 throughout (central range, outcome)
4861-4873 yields 0.085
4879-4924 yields 0.012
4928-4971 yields 0.012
